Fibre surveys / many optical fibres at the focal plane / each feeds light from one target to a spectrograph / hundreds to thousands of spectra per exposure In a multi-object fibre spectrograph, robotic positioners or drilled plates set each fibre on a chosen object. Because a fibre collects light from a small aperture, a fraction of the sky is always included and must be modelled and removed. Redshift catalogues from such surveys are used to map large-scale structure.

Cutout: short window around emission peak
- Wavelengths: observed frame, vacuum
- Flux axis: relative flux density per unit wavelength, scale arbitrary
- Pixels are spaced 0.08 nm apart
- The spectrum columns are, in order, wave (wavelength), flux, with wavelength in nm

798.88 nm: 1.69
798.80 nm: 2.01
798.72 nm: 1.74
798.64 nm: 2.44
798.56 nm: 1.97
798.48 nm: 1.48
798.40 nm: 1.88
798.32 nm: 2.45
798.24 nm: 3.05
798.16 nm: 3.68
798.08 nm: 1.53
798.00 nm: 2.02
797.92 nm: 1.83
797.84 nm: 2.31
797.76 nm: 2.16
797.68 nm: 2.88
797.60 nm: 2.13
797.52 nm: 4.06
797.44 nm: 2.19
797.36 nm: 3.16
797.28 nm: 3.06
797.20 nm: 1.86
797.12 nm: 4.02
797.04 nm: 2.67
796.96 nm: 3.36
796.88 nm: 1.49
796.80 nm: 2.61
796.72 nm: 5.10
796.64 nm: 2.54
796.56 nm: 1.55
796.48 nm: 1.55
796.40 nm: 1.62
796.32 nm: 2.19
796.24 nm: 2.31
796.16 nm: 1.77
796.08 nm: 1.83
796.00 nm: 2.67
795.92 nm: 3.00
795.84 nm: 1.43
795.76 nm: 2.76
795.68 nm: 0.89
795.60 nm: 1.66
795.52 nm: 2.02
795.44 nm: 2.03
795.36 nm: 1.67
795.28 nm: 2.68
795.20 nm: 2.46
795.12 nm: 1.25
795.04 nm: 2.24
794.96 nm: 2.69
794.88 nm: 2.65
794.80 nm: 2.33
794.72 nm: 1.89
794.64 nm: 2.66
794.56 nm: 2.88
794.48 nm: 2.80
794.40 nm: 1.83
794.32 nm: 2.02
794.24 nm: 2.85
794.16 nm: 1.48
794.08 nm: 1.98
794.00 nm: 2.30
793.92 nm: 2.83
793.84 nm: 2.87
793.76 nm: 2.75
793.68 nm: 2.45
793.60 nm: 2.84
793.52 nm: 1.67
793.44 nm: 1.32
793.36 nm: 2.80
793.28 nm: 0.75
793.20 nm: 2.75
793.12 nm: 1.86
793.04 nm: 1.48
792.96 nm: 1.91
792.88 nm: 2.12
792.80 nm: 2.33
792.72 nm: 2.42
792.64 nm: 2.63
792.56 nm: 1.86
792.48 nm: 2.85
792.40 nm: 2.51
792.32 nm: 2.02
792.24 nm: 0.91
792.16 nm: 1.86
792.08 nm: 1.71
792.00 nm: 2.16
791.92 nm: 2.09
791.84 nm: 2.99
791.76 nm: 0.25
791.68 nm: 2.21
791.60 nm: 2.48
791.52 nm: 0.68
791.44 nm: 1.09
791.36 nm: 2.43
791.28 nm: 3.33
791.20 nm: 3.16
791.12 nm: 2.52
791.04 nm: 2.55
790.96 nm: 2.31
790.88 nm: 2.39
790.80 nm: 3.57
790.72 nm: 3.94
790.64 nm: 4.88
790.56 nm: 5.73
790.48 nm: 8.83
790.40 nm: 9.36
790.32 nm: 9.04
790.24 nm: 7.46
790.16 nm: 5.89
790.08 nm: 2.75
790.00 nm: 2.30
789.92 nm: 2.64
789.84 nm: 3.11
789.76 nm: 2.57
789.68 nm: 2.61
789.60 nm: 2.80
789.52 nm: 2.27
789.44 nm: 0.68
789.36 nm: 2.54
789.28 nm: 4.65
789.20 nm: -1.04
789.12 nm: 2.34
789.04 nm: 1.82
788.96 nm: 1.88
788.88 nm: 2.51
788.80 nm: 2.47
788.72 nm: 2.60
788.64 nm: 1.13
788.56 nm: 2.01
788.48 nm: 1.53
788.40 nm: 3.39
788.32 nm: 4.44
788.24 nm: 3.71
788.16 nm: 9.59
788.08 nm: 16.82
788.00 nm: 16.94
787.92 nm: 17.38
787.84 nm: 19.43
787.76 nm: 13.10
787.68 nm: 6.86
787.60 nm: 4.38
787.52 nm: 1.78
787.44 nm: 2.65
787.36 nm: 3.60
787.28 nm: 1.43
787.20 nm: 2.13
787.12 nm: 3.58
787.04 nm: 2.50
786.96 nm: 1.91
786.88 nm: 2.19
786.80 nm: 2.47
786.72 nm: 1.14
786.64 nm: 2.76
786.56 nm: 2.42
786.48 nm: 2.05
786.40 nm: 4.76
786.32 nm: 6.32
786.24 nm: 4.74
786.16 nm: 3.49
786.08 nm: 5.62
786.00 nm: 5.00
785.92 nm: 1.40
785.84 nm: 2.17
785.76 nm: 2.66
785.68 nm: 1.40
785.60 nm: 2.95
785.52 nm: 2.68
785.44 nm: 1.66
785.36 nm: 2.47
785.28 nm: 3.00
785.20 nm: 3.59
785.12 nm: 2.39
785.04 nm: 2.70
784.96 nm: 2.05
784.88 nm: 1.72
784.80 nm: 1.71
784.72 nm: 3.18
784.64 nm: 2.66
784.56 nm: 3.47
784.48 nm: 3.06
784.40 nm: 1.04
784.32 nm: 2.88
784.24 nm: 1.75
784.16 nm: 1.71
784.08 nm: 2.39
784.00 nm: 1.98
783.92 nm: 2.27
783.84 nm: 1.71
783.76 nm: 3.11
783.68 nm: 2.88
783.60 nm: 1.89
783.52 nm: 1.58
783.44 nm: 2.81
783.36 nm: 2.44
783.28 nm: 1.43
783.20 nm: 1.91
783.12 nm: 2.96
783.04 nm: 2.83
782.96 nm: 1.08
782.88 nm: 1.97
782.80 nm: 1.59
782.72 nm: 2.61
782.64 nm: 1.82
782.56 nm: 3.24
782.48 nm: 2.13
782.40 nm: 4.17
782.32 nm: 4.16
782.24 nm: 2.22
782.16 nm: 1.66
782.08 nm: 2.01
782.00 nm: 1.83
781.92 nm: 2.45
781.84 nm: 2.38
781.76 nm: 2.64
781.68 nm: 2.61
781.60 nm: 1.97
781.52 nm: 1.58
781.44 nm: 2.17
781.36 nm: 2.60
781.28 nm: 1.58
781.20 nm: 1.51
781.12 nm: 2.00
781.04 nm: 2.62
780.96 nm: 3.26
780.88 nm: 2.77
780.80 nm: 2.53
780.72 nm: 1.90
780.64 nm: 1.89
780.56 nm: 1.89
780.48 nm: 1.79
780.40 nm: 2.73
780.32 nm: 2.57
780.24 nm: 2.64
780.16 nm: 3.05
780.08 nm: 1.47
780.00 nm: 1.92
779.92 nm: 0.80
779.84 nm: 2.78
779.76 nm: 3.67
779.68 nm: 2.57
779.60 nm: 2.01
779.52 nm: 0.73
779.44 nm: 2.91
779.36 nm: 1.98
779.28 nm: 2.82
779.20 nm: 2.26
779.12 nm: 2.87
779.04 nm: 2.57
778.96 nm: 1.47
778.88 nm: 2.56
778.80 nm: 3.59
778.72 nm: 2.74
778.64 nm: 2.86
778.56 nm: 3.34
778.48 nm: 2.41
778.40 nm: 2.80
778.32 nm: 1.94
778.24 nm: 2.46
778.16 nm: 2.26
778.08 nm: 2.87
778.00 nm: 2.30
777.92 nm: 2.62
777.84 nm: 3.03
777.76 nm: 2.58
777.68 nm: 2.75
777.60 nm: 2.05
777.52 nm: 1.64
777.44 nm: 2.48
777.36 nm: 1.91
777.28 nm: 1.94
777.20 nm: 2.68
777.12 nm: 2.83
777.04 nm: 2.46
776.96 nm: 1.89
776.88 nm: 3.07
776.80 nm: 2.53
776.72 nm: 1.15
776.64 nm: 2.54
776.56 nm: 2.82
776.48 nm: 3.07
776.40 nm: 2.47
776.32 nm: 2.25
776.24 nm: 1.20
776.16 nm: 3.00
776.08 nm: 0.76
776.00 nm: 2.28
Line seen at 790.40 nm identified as [N II] 6583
